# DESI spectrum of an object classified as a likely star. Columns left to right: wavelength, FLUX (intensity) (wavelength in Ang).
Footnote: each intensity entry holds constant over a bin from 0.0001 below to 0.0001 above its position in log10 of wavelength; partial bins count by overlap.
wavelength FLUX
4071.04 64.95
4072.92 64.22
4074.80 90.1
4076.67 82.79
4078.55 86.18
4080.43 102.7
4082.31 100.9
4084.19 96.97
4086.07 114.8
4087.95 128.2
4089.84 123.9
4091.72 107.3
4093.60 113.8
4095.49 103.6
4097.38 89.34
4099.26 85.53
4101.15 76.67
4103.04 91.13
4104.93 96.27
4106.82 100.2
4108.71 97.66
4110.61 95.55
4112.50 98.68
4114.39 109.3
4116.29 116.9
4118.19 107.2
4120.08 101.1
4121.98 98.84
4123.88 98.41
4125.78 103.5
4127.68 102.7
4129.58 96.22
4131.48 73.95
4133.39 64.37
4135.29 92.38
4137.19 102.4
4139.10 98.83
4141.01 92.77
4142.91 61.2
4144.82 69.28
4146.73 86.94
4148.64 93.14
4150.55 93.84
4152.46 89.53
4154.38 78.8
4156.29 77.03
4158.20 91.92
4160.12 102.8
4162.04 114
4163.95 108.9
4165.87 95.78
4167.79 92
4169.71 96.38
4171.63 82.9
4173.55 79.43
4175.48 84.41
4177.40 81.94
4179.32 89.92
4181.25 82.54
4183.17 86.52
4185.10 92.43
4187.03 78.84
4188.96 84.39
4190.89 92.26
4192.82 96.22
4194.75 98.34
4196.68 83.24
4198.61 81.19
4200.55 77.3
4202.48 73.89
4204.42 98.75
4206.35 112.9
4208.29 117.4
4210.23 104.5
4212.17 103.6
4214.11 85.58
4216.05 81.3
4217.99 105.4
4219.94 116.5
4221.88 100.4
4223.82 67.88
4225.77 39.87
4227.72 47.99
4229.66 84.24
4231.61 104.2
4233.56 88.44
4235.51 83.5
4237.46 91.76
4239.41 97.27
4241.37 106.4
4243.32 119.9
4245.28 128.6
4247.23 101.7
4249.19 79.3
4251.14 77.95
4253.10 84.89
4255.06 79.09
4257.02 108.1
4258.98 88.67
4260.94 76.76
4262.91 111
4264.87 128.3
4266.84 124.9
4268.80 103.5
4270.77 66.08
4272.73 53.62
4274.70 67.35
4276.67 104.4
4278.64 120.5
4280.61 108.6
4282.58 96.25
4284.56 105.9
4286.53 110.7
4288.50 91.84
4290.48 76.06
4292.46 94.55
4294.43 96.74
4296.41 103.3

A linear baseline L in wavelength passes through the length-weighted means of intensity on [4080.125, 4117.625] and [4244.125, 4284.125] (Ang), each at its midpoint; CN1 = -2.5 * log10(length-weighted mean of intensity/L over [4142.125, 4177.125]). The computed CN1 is 0.129 mag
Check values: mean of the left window 102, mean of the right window 95.7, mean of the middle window 88.8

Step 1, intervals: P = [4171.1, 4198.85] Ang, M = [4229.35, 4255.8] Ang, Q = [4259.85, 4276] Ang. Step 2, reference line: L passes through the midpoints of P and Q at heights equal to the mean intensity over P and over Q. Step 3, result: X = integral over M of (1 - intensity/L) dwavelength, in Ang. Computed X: -1.5 Ang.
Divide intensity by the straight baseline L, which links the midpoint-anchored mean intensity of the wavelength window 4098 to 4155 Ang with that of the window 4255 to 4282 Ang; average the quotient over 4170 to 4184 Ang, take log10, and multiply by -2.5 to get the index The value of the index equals 0.11 mag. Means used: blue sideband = 92.5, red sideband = 96.4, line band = 84.5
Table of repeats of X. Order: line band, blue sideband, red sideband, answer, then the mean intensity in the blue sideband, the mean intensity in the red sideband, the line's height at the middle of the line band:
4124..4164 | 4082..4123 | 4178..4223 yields 3.4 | 102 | 93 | 98.5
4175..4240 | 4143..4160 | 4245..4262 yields -0.7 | 84.7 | 90.2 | 87.7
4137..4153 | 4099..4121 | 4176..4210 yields 1.4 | 98.4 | 90.2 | 94.9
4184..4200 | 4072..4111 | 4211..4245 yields 0.7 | 97.6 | 90.5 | 92.4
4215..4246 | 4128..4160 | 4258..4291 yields 0.6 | 86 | 96.4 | 92.9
